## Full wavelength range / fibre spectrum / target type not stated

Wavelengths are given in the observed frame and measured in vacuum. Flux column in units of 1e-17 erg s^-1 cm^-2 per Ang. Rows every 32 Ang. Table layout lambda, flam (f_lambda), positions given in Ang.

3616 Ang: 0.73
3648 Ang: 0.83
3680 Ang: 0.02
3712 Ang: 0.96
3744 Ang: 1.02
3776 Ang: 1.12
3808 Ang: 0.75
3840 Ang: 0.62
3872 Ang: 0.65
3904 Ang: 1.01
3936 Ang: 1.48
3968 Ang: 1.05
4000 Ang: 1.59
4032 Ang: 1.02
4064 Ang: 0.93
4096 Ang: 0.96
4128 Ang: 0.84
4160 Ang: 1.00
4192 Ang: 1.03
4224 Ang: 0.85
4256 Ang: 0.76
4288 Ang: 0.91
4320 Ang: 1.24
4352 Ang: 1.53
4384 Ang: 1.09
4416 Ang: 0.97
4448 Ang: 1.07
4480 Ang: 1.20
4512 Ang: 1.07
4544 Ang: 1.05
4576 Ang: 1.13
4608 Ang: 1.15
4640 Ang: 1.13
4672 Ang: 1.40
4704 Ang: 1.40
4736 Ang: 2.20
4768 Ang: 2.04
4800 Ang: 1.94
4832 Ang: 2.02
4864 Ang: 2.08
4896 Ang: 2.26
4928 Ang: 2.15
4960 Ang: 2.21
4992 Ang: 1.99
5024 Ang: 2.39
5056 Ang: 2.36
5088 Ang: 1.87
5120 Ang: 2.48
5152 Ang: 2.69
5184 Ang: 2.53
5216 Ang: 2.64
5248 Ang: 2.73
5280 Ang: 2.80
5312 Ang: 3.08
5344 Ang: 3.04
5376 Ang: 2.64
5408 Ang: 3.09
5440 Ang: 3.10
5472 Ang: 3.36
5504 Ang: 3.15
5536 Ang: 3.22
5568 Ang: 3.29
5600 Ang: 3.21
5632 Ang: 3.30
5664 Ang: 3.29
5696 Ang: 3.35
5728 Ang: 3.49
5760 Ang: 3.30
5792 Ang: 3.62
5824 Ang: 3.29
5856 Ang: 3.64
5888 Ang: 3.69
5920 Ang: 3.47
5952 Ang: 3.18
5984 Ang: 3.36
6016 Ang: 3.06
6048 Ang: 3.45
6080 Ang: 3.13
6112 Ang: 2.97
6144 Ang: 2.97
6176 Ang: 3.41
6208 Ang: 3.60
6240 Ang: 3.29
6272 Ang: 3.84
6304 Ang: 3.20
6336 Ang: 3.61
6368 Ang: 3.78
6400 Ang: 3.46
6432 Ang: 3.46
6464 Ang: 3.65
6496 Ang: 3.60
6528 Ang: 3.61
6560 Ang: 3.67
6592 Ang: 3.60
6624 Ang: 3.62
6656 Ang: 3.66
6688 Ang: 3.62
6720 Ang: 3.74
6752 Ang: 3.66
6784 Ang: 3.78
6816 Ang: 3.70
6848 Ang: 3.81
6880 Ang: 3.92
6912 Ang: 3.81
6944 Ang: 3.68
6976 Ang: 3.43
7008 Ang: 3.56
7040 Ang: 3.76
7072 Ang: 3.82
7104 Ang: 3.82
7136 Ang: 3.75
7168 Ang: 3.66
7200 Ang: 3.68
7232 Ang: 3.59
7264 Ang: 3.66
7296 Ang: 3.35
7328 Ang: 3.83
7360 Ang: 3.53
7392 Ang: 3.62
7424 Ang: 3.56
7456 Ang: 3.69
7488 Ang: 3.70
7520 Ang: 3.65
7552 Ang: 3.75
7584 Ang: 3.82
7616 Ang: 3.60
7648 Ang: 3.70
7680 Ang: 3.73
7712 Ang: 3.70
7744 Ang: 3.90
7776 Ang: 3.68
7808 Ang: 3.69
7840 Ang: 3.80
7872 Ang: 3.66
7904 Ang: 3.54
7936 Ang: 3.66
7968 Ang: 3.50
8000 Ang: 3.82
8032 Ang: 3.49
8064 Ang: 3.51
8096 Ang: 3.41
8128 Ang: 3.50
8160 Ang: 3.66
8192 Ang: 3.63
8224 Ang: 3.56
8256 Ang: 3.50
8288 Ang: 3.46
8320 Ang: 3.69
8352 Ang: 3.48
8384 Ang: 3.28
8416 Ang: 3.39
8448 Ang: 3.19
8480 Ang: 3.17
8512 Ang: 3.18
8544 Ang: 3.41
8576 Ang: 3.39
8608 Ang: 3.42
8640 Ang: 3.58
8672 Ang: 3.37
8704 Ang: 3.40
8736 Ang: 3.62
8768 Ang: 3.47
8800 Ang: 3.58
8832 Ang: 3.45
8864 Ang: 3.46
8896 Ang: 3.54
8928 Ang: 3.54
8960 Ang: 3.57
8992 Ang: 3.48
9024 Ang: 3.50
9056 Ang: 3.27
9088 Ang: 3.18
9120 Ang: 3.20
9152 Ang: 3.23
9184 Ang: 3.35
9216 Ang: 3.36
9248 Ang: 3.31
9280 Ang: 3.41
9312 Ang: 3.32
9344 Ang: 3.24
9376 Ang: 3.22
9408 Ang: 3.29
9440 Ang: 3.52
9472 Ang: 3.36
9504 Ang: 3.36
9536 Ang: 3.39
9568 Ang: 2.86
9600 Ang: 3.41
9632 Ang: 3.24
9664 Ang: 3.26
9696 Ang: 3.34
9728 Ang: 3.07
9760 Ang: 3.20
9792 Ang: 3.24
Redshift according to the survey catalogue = 0.18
